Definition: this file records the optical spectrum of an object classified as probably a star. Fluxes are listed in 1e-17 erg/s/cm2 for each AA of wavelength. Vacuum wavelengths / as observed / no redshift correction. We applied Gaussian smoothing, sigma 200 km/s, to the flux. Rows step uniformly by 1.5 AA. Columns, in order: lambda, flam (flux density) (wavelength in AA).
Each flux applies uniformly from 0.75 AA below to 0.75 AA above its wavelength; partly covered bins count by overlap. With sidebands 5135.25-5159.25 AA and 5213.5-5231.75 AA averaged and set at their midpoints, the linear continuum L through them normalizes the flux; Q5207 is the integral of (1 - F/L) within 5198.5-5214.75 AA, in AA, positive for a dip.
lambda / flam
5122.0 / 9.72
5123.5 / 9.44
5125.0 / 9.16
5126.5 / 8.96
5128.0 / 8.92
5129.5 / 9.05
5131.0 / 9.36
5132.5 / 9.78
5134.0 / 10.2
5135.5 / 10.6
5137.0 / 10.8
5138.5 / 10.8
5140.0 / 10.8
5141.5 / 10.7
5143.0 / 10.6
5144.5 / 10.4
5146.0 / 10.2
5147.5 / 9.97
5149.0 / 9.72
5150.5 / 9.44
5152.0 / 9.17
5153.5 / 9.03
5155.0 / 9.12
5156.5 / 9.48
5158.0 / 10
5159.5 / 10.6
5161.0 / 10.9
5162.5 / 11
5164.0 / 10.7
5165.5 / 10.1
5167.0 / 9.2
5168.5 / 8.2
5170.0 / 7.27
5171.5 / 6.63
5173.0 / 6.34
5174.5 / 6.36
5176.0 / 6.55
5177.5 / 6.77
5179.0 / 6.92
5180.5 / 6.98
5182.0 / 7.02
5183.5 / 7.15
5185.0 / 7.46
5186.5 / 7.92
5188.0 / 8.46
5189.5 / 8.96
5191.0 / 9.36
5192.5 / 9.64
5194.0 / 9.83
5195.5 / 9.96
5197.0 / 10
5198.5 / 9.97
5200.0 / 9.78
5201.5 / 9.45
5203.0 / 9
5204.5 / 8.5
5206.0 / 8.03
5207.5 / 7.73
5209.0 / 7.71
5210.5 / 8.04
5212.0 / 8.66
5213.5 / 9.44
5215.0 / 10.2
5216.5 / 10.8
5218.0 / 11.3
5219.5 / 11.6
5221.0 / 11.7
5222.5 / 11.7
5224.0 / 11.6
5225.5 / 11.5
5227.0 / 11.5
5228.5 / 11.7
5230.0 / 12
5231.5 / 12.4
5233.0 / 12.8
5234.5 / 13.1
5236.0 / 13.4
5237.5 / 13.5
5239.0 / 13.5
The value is 3.5 AA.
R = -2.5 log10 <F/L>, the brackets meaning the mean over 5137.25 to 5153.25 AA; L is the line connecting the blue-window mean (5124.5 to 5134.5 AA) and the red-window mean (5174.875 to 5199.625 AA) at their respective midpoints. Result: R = -0.13 mag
